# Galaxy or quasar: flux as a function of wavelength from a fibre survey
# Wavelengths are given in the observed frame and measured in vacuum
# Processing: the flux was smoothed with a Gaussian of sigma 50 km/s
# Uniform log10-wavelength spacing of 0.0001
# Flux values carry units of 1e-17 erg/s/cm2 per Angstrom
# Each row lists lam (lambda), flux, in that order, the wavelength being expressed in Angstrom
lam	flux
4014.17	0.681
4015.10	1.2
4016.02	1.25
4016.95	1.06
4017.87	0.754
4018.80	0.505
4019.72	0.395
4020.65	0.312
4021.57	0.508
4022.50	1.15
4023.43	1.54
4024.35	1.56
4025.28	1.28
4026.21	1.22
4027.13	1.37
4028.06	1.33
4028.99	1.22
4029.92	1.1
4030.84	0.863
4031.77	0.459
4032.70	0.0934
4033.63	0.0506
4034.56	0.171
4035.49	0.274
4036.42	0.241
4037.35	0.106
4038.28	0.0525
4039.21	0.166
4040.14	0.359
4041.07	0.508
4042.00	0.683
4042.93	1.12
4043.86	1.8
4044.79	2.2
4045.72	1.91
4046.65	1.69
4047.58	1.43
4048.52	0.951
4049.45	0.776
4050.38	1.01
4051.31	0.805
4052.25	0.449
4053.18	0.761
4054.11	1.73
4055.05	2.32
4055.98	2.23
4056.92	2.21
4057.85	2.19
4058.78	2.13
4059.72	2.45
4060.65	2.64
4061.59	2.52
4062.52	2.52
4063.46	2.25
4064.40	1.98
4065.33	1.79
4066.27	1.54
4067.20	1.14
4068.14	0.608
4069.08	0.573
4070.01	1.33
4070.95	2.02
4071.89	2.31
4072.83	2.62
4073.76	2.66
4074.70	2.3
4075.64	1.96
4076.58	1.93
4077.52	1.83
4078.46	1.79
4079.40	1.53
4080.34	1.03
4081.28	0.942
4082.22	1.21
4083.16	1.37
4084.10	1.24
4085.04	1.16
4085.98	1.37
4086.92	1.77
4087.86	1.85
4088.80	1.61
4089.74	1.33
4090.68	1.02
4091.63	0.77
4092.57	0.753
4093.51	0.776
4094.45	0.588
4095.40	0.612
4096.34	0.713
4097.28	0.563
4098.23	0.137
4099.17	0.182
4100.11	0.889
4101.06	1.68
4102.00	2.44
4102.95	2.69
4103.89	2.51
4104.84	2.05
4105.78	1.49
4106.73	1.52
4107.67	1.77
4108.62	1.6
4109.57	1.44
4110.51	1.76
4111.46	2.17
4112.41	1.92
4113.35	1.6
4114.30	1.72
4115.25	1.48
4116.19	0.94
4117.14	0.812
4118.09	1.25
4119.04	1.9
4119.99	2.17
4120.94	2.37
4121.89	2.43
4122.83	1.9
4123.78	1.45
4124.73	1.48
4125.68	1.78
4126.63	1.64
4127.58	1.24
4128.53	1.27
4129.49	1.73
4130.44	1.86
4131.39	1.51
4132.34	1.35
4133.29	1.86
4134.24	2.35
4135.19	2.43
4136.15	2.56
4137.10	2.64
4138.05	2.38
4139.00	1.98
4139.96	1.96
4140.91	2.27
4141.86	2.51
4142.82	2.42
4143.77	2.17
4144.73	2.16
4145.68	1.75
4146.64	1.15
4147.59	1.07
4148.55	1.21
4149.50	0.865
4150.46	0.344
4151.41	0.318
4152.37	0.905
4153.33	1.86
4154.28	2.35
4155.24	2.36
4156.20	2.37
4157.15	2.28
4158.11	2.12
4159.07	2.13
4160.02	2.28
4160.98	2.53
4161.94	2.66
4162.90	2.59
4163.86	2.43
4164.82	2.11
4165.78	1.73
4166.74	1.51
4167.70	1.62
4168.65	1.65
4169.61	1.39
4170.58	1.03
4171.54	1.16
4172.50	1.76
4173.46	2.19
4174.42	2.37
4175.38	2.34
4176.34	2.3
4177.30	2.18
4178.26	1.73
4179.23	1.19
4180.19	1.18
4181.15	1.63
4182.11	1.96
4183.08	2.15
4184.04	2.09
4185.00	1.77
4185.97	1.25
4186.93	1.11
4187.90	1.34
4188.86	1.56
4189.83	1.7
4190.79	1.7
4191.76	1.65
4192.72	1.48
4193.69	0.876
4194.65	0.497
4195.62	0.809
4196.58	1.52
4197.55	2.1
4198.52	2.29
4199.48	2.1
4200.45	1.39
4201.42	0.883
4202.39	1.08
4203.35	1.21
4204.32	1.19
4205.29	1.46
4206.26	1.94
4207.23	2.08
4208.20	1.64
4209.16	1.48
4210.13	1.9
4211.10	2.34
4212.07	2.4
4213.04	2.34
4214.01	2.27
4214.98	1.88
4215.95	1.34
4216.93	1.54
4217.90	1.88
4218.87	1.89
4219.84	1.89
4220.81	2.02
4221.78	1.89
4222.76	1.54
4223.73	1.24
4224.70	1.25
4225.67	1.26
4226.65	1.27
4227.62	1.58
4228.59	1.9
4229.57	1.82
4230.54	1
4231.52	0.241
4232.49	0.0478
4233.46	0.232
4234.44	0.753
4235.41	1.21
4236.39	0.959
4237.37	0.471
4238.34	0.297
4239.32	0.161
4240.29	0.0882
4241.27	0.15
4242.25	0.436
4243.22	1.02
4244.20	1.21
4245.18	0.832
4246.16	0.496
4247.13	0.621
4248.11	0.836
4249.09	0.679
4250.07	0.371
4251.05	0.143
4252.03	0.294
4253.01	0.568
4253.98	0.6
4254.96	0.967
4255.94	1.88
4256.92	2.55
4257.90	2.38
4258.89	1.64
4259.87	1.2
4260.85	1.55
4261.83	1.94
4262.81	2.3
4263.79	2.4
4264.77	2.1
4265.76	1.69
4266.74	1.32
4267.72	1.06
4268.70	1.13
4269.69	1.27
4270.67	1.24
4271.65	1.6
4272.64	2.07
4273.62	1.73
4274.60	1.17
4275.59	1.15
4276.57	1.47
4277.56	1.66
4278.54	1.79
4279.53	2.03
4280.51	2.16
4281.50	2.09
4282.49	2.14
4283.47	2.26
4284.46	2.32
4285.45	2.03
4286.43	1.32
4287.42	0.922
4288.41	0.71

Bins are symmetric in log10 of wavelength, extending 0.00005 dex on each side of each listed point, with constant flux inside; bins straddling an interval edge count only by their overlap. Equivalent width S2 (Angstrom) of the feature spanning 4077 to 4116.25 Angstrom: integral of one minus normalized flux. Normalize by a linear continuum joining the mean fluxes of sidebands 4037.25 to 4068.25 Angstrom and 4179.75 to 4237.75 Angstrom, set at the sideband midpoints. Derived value 2.48 Angstrom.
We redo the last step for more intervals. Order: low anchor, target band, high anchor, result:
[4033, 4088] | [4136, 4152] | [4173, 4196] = -1.7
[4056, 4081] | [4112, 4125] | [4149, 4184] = 1.3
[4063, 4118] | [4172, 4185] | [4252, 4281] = -3.3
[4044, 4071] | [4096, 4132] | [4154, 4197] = 2.9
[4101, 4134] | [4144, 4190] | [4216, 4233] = -4.5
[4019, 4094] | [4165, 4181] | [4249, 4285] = -3.0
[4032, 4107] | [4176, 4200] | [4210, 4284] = -4.3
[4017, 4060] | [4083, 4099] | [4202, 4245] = 1.5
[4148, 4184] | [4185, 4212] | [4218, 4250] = -2.4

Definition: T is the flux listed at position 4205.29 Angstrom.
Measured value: 1.46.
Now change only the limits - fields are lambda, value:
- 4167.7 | 1.62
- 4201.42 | 0.883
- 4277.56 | 1.66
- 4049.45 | 0.776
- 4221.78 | 1.89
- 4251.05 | 0.143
